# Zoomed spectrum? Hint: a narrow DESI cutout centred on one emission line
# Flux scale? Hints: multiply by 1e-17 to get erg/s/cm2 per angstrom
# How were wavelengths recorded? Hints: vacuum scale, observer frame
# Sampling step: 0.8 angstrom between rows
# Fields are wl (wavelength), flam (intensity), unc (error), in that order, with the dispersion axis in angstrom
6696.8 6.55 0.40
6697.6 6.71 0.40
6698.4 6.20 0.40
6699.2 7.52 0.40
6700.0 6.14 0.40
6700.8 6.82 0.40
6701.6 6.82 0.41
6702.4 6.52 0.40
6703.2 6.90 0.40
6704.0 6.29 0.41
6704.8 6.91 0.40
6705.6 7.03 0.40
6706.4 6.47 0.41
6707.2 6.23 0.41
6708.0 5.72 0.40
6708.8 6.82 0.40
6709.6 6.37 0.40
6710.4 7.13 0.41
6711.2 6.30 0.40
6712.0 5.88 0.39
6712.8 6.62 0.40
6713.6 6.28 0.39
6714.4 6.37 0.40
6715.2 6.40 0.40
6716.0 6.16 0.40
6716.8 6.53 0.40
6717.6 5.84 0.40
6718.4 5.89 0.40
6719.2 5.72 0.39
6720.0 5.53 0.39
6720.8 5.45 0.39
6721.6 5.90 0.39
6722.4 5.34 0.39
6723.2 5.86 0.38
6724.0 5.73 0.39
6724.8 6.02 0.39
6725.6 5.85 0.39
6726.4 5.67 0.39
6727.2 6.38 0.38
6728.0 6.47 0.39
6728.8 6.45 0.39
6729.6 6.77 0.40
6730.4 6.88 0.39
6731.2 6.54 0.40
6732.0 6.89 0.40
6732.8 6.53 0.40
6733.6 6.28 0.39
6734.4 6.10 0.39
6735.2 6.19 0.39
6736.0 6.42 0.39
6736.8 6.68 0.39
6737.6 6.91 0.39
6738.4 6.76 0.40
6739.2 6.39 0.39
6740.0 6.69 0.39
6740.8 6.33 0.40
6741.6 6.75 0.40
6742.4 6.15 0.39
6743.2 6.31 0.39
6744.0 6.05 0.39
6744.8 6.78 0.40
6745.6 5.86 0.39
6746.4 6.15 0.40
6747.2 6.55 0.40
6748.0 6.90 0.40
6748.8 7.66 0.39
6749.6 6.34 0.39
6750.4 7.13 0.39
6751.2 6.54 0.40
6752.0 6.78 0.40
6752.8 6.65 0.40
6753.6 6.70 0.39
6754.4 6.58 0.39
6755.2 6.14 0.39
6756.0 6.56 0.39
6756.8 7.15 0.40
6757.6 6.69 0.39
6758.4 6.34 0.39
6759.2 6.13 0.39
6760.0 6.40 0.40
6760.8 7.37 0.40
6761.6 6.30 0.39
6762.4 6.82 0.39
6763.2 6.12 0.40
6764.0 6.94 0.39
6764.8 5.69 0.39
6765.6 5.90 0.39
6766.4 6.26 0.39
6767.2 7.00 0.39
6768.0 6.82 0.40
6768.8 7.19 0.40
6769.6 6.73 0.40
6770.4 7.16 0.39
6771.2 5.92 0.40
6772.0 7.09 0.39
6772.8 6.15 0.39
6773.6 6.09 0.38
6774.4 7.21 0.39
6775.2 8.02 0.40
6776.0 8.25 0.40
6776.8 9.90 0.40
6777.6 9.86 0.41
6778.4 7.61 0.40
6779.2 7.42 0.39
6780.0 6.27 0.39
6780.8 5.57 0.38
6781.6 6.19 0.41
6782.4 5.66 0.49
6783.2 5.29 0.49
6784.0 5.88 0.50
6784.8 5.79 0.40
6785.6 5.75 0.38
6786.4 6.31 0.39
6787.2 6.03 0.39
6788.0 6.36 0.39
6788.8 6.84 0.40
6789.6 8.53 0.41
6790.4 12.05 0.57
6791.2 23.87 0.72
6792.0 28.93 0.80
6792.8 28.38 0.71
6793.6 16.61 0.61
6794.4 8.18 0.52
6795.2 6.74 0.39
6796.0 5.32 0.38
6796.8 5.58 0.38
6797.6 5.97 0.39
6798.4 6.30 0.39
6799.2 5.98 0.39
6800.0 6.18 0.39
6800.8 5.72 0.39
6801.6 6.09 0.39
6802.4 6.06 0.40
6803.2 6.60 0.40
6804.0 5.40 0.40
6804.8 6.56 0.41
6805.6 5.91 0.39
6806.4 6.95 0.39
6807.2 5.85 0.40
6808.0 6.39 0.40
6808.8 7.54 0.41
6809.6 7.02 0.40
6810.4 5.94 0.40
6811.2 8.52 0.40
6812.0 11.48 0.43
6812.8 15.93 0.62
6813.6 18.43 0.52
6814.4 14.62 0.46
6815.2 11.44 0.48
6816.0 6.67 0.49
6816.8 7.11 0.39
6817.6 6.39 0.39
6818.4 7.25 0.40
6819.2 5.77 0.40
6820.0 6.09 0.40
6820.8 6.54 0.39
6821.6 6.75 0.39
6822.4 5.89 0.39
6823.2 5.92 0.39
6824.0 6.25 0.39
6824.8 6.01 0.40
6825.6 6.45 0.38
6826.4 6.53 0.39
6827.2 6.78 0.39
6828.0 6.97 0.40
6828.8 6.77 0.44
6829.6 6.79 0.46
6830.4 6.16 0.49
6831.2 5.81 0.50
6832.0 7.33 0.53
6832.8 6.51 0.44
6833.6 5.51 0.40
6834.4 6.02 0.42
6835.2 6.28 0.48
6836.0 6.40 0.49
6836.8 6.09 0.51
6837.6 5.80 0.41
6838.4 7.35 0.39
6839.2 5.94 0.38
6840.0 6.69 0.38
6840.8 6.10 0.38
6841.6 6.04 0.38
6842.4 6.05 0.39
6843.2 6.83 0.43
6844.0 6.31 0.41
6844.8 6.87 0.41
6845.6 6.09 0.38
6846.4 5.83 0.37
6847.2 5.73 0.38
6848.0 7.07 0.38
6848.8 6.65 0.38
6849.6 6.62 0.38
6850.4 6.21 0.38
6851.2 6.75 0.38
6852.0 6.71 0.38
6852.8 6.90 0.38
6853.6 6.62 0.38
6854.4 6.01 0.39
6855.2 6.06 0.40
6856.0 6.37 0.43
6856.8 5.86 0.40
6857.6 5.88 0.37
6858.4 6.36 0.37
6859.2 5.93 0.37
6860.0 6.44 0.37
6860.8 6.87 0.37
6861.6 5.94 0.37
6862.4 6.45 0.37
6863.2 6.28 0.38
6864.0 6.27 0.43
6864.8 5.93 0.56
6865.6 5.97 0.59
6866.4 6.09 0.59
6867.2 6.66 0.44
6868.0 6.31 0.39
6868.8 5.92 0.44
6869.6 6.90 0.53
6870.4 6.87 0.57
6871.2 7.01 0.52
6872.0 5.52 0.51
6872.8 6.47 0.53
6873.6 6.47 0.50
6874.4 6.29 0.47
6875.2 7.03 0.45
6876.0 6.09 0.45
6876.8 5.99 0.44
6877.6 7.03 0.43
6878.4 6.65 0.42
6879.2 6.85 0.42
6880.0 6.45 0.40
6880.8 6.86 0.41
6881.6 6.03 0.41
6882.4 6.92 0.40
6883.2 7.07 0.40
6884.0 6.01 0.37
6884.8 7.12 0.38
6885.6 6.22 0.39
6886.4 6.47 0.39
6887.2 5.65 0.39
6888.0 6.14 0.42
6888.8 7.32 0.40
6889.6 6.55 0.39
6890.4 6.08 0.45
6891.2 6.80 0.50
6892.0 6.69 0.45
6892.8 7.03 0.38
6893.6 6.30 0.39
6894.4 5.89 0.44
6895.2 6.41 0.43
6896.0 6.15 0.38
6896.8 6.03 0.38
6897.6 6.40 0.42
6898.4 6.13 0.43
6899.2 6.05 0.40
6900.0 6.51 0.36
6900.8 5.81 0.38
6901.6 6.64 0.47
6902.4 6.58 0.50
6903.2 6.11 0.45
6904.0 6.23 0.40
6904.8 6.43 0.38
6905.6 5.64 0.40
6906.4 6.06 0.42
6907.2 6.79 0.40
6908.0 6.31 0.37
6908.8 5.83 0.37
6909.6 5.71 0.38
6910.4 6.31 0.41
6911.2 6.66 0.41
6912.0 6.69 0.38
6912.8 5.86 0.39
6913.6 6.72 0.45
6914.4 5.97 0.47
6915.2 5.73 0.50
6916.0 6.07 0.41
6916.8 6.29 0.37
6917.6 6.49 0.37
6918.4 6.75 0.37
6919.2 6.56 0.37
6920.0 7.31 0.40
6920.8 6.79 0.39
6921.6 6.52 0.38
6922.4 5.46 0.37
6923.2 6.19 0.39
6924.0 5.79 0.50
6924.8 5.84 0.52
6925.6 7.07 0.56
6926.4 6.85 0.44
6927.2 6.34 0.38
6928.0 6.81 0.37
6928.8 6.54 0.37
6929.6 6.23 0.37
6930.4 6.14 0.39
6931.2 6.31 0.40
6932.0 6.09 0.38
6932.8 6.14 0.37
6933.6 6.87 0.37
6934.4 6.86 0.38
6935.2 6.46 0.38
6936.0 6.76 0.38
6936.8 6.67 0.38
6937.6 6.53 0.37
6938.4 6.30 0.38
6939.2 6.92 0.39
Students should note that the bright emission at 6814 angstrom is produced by [N II] 6583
